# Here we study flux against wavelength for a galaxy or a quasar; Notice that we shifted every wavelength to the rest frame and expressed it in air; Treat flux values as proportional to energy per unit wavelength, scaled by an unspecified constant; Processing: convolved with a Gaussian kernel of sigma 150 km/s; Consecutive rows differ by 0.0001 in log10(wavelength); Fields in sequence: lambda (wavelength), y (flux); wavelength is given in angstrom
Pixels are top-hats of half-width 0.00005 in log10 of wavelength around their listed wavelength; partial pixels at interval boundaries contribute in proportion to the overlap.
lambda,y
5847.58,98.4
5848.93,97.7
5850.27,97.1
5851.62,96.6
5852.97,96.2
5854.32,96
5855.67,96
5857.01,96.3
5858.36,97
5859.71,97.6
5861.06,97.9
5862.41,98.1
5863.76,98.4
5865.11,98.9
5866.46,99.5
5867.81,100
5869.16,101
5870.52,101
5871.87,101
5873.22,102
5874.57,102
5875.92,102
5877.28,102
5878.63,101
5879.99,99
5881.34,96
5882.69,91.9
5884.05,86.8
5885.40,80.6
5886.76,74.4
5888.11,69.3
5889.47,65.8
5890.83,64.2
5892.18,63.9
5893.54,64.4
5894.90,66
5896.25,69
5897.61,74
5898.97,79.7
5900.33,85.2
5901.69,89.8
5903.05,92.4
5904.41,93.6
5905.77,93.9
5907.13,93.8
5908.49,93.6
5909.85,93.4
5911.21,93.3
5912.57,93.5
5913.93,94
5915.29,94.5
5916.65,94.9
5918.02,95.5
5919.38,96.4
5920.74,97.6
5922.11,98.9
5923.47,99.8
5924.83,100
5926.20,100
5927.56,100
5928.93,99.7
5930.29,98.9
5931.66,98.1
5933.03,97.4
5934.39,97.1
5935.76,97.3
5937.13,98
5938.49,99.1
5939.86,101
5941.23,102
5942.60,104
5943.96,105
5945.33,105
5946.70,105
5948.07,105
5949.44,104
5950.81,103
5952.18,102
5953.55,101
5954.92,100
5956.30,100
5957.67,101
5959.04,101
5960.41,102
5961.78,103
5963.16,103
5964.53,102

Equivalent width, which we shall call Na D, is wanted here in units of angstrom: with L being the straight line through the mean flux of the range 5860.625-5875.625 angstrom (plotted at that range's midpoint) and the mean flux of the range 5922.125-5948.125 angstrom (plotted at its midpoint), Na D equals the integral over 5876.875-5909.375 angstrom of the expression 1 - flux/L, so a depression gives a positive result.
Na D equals 5.65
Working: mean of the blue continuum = 100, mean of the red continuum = 101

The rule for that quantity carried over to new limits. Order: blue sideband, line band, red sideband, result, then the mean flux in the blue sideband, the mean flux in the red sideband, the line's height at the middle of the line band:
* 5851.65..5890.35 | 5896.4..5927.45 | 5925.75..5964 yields 1.7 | 94.4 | 101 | 98.2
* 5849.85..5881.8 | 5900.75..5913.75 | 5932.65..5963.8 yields 1.0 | 98.9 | 102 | 100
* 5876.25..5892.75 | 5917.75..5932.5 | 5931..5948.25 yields -0.4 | 83.4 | 101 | 96.4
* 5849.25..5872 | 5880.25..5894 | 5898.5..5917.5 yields 2.6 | 98.1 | 92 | 94.7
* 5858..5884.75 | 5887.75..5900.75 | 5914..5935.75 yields 3.8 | 98.7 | 97.8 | 98.3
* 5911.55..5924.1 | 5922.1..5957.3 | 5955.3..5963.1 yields -0.7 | 96.1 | 101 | 98.9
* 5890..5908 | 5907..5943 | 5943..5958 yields -2.5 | 79.3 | 103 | 91.2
